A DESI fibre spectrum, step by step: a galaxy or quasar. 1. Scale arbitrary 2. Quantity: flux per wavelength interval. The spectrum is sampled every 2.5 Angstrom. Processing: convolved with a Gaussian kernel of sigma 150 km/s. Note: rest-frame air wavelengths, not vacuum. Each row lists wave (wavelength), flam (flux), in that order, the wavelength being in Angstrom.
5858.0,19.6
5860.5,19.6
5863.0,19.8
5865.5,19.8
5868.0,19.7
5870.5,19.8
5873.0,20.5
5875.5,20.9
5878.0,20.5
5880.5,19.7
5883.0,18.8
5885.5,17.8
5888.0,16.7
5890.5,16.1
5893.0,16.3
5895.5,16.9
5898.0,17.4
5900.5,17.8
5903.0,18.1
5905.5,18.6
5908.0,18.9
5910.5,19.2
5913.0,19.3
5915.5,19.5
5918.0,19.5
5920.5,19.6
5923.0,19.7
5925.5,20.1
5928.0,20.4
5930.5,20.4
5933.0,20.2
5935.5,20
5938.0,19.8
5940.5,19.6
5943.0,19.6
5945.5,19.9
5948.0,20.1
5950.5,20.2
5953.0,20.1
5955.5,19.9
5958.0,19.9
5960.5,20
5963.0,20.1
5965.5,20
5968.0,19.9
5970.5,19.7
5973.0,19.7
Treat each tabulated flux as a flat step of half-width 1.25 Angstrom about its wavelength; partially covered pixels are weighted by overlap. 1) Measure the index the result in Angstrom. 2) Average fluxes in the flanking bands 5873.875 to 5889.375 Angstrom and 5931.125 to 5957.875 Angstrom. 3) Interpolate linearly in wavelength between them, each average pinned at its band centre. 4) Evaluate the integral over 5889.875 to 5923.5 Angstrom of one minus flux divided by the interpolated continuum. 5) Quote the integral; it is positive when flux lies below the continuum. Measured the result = 1.85 Angstrom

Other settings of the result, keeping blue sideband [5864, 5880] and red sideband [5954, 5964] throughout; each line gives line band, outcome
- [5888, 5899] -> 1.9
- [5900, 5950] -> 1.2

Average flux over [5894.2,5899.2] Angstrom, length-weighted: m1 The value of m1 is 17.1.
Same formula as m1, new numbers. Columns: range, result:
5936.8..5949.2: 19.8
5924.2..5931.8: 20.3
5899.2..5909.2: 18.3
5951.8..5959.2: 20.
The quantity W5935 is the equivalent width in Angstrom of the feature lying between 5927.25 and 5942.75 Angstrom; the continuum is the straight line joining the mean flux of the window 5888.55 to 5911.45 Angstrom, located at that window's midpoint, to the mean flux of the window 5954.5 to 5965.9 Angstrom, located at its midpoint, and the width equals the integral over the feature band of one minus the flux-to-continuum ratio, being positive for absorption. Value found -0.8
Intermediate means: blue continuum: 17.6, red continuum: 20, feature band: 20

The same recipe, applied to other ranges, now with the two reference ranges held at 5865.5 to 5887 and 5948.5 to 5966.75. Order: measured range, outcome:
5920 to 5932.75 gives -0.12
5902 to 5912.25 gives 0.55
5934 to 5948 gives 0.10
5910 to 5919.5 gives 0.22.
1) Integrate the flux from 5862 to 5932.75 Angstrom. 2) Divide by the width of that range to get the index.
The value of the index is 19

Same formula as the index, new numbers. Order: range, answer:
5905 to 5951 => 19.7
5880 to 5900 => 17.4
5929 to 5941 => 20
